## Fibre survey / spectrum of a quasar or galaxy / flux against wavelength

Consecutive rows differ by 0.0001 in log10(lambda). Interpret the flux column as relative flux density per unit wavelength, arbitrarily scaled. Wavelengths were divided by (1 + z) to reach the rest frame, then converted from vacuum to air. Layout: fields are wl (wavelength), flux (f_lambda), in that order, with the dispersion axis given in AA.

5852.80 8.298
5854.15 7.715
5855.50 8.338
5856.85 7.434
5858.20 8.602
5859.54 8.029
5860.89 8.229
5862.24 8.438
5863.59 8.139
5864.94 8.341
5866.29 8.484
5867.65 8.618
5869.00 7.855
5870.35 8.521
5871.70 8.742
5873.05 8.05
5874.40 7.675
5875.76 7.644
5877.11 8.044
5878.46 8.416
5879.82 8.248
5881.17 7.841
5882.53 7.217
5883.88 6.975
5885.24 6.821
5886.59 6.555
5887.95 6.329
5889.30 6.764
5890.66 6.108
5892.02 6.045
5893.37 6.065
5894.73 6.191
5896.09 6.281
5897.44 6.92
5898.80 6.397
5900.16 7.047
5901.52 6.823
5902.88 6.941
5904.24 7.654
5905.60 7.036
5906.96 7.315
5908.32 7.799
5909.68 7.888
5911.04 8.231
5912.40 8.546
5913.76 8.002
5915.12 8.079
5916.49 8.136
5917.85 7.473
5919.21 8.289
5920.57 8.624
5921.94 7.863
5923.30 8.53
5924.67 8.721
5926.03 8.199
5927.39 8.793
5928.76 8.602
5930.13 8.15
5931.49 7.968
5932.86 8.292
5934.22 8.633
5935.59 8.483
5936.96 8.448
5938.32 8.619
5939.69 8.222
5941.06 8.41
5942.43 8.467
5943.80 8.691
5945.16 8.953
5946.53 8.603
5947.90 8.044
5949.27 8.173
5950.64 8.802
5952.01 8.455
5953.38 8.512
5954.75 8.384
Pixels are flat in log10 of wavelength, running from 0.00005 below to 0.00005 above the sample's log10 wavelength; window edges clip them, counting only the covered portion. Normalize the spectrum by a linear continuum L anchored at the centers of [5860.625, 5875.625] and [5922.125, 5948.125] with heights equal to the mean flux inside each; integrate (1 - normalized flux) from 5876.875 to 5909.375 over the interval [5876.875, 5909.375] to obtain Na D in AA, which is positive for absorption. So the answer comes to 5.24 AA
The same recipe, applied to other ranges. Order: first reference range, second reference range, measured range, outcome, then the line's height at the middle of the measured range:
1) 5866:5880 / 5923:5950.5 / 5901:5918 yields 1.3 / 8.34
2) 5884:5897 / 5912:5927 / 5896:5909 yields 0.2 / 7.15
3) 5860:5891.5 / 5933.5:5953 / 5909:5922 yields 0.1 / 8.19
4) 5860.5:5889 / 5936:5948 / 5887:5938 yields 3.8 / 8.22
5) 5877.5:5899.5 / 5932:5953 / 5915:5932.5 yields -0.8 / 7.91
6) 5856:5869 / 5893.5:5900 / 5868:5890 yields -0.7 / 7.38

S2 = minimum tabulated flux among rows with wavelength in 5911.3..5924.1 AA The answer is 7.473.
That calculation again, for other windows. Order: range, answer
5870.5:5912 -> 6.045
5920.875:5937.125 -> 7.863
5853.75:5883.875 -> 7.217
